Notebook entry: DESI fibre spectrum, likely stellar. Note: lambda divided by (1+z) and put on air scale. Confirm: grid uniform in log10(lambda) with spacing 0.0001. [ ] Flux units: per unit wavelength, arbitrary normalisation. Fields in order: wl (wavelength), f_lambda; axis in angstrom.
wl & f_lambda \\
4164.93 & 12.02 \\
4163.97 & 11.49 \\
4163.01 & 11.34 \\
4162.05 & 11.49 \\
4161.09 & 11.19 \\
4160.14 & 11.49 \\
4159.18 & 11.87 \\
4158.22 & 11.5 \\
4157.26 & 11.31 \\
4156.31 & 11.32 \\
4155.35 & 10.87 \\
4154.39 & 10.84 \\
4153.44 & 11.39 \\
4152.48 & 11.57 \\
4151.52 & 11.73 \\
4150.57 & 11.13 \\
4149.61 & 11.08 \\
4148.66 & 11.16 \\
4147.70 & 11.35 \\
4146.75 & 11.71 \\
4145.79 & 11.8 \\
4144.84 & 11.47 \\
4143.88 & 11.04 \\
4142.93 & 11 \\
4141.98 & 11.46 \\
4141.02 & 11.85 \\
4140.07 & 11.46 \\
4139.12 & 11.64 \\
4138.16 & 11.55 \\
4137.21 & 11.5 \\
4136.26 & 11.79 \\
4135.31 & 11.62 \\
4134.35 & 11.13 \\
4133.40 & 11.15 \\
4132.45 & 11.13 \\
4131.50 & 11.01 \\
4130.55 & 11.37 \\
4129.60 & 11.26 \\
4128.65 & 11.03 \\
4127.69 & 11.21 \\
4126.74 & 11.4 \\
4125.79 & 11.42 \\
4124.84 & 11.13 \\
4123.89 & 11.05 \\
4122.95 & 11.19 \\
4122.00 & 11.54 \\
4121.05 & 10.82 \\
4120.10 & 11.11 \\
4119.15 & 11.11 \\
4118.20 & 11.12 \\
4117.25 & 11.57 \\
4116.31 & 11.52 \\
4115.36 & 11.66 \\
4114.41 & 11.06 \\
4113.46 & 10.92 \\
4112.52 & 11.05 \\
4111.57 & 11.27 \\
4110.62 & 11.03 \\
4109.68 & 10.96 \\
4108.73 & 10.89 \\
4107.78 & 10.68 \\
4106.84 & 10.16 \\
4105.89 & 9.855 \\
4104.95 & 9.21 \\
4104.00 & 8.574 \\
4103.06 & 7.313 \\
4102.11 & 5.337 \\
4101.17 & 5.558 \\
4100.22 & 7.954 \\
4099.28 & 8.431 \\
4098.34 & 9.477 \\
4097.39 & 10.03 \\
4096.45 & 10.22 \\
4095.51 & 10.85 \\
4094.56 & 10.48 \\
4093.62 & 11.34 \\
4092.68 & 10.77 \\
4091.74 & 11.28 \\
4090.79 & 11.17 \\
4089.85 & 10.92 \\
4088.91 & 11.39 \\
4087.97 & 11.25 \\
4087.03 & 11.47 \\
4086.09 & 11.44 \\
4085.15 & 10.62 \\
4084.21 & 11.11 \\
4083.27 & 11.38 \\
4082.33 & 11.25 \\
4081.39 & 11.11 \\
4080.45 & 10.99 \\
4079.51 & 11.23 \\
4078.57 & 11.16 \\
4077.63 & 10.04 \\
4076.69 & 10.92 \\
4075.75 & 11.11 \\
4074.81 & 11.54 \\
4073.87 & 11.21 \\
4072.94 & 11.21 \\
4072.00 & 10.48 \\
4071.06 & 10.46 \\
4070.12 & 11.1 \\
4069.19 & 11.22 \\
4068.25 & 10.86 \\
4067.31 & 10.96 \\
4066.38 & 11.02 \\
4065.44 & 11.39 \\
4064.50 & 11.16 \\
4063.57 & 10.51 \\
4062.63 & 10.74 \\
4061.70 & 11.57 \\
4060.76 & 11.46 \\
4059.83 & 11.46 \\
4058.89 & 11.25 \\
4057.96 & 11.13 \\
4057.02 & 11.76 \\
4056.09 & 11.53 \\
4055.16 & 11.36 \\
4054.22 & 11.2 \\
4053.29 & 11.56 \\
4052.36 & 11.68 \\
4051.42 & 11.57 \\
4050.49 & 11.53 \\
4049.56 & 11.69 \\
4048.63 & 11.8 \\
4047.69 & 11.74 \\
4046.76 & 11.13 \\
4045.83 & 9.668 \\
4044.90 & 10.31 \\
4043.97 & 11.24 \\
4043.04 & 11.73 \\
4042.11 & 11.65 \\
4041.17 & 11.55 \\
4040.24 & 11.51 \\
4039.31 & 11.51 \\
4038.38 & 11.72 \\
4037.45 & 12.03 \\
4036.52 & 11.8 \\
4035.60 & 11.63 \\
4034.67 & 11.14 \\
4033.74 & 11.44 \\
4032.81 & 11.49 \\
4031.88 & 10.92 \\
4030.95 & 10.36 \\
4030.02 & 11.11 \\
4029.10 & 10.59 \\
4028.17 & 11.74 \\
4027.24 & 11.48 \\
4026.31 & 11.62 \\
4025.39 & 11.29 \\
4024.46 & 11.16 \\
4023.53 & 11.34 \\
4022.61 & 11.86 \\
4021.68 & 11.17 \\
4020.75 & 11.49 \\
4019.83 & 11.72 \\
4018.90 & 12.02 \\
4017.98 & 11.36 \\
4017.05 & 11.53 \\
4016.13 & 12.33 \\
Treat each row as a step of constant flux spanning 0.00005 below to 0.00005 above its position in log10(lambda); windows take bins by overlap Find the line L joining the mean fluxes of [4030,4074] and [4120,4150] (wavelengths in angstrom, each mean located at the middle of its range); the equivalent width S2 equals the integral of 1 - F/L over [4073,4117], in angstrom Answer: 3.4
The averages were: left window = 11.3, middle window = 10.4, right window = 11.3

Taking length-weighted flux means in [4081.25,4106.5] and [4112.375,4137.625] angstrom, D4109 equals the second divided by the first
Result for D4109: 1.13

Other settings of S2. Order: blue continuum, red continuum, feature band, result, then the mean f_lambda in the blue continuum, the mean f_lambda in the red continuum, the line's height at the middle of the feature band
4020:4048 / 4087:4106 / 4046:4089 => -3.3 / 11.3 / 9.62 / 10.4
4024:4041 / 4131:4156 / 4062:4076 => 0.4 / 11.4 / 11.4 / 11.4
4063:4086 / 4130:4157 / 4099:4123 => 2.4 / 11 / 11.4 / 11.2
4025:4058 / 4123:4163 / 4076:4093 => 0.4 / 11.4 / 11.4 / 11.4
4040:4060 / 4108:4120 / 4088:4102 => 1.6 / 11.4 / 11.2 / 11.2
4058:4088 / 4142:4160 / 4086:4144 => 2.8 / 11.1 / 11.3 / 11.2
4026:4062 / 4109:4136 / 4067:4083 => 0.4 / 11.4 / 11.2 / 11.3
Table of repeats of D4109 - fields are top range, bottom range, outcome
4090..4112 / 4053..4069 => 0.86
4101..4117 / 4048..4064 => 0.87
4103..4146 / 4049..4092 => 0.99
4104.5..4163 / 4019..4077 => 0.99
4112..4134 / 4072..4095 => 1.01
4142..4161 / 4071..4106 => 1.11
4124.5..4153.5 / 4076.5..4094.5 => 1.03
